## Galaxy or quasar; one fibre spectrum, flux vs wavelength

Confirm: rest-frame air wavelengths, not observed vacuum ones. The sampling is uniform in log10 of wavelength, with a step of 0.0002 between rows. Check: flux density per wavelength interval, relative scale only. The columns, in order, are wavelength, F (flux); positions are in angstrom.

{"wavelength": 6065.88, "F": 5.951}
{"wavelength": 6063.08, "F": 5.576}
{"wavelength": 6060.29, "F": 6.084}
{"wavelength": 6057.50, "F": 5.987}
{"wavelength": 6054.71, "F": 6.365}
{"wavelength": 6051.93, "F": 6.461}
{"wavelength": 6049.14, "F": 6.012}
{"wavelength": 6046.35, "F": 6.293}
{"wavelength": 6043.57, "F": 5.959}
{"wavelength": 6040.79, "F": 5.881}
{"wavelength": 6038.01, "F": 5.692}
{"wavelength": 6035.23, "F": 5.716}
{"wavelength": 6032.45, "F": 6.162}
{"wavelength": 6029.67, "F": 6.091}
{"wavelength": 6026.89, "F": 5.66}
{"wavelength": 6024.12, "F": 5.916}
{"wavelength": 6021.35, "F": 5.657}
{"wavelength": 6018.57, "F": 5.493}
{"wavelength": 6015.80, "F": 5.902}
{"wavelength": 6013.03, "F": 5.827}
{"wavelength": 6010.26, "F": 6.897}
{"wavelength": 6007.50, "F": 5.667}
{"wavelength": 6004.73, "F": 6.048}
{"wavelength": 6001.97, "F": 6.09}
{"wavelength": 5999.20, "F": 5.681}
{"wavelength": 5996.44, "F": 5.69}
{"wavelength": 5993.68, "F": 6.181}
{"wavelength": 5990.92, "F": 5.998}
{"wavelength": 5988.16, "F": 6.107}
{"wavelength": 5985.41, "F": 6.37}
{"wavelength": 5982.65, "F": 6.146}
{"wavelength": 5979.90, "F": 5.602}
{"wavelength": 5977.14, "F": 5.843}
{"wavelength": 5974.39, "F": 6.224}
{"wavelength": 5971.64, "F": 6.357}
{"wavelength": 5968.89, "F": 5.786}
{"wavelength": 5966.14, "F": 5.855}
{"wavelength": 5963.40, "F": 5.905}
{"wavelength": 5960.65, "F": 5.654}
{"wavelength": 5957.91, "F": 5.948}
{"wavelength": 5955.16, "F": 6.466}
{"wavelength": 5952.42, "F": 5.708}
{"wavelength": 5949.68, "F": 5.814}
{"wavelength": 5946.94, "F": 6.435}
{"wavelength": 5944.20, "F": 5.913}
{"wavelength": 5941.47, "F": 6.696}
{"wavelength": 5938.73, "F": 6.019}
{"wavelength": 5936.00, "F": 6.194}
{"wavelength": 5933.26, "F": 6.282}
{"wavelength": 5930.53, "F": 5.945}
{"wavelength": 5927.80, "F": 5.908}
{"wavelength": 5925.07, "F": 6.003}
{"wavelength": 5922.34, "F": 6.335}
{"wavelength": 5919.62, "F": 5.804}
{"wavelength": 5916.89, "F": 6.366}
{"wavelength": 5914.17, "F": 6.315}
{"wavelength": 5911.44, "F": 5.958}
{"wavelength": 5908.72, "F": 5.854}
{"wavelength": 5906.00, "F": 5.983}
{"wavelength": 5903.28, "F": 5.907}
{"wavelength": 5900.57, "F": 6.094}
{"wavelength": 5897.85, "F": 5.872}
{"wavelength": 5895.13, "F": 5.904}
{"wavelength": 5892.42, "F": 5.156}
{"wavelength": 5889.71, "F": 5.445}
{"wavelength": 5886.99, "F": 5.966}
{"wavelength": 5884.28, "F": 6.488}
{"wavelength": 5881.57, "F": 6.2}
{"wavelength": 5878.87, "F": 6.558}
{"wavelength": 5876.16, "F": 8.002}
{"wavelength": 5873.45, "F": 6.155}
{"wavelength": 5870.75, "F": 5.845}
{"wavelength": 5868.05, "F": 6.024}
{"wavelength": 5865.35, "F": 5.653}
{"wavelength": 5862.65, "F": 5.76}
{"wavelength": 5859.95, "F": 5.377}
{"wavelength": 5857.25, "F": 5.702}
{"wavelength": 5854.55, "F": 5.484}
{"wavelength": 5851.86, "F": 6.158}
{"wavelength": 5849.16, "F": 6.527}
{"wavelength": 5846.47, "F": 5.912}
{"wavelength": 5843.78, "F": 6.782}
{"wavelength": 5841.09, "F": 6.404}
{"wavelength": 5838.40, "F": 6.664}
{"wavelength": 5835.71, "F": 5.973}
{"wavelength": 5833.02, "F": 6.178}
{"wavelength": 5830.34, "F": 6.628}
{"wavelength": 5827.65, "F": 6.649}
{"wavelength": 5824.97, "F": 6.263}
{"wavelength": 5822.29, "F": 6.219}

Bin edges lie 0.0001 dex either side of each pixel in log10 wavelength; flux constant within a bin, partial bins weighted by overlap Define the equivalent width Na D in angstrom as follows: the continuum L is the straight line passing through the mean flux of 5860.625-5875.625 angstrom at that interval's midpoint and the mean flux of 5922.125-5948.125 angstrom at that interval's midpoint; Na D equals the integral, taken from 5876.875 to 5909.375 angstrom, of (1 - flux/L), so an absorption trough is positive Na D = 0.3 angstrom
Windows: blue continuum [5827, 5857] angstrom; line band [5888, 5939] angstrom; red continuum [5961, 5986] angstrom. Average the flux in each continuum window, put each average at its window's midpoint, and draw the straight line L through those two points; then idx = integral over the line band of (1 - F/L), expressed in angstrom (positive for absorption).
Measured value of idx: 1.3 angstrom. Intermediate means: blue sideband 6.27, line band 5.96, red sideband 5.98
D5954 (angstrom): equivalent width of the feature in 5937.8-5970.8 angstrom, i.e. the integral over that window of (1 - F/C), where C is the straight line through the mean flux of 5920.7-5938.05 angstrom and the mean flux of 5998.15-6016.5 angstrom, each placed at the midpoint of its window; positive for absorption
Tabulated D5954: 0.3 angstrom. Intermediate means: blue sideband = 6.1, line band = 6.02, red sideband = 6.03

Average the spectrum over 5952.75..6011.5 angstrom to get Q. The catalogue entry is 6.02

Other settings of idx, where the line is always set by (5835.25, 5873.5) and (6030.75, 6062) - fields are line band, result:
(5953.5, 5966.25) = 0.1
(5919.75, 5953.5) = -0.3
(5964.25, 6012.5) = 0.1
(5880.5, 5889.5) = -0.1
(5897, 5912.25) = 0.2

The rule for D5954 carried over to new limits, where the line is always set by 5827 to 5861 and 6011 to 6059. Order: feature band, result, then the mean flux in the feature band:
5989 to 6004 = 0.2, 5.94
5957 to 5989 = 0.3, 5.98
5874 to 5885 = -1.1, 6.78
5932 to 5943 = -0.4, 6.29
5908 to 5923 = 0.0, 6.11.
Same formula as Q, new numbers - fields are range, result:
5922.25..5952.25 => 6.11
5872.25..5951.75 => 6.12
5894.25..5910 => 5.94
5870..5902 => 6.15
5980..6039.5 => 5.94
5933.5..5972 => 6.05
